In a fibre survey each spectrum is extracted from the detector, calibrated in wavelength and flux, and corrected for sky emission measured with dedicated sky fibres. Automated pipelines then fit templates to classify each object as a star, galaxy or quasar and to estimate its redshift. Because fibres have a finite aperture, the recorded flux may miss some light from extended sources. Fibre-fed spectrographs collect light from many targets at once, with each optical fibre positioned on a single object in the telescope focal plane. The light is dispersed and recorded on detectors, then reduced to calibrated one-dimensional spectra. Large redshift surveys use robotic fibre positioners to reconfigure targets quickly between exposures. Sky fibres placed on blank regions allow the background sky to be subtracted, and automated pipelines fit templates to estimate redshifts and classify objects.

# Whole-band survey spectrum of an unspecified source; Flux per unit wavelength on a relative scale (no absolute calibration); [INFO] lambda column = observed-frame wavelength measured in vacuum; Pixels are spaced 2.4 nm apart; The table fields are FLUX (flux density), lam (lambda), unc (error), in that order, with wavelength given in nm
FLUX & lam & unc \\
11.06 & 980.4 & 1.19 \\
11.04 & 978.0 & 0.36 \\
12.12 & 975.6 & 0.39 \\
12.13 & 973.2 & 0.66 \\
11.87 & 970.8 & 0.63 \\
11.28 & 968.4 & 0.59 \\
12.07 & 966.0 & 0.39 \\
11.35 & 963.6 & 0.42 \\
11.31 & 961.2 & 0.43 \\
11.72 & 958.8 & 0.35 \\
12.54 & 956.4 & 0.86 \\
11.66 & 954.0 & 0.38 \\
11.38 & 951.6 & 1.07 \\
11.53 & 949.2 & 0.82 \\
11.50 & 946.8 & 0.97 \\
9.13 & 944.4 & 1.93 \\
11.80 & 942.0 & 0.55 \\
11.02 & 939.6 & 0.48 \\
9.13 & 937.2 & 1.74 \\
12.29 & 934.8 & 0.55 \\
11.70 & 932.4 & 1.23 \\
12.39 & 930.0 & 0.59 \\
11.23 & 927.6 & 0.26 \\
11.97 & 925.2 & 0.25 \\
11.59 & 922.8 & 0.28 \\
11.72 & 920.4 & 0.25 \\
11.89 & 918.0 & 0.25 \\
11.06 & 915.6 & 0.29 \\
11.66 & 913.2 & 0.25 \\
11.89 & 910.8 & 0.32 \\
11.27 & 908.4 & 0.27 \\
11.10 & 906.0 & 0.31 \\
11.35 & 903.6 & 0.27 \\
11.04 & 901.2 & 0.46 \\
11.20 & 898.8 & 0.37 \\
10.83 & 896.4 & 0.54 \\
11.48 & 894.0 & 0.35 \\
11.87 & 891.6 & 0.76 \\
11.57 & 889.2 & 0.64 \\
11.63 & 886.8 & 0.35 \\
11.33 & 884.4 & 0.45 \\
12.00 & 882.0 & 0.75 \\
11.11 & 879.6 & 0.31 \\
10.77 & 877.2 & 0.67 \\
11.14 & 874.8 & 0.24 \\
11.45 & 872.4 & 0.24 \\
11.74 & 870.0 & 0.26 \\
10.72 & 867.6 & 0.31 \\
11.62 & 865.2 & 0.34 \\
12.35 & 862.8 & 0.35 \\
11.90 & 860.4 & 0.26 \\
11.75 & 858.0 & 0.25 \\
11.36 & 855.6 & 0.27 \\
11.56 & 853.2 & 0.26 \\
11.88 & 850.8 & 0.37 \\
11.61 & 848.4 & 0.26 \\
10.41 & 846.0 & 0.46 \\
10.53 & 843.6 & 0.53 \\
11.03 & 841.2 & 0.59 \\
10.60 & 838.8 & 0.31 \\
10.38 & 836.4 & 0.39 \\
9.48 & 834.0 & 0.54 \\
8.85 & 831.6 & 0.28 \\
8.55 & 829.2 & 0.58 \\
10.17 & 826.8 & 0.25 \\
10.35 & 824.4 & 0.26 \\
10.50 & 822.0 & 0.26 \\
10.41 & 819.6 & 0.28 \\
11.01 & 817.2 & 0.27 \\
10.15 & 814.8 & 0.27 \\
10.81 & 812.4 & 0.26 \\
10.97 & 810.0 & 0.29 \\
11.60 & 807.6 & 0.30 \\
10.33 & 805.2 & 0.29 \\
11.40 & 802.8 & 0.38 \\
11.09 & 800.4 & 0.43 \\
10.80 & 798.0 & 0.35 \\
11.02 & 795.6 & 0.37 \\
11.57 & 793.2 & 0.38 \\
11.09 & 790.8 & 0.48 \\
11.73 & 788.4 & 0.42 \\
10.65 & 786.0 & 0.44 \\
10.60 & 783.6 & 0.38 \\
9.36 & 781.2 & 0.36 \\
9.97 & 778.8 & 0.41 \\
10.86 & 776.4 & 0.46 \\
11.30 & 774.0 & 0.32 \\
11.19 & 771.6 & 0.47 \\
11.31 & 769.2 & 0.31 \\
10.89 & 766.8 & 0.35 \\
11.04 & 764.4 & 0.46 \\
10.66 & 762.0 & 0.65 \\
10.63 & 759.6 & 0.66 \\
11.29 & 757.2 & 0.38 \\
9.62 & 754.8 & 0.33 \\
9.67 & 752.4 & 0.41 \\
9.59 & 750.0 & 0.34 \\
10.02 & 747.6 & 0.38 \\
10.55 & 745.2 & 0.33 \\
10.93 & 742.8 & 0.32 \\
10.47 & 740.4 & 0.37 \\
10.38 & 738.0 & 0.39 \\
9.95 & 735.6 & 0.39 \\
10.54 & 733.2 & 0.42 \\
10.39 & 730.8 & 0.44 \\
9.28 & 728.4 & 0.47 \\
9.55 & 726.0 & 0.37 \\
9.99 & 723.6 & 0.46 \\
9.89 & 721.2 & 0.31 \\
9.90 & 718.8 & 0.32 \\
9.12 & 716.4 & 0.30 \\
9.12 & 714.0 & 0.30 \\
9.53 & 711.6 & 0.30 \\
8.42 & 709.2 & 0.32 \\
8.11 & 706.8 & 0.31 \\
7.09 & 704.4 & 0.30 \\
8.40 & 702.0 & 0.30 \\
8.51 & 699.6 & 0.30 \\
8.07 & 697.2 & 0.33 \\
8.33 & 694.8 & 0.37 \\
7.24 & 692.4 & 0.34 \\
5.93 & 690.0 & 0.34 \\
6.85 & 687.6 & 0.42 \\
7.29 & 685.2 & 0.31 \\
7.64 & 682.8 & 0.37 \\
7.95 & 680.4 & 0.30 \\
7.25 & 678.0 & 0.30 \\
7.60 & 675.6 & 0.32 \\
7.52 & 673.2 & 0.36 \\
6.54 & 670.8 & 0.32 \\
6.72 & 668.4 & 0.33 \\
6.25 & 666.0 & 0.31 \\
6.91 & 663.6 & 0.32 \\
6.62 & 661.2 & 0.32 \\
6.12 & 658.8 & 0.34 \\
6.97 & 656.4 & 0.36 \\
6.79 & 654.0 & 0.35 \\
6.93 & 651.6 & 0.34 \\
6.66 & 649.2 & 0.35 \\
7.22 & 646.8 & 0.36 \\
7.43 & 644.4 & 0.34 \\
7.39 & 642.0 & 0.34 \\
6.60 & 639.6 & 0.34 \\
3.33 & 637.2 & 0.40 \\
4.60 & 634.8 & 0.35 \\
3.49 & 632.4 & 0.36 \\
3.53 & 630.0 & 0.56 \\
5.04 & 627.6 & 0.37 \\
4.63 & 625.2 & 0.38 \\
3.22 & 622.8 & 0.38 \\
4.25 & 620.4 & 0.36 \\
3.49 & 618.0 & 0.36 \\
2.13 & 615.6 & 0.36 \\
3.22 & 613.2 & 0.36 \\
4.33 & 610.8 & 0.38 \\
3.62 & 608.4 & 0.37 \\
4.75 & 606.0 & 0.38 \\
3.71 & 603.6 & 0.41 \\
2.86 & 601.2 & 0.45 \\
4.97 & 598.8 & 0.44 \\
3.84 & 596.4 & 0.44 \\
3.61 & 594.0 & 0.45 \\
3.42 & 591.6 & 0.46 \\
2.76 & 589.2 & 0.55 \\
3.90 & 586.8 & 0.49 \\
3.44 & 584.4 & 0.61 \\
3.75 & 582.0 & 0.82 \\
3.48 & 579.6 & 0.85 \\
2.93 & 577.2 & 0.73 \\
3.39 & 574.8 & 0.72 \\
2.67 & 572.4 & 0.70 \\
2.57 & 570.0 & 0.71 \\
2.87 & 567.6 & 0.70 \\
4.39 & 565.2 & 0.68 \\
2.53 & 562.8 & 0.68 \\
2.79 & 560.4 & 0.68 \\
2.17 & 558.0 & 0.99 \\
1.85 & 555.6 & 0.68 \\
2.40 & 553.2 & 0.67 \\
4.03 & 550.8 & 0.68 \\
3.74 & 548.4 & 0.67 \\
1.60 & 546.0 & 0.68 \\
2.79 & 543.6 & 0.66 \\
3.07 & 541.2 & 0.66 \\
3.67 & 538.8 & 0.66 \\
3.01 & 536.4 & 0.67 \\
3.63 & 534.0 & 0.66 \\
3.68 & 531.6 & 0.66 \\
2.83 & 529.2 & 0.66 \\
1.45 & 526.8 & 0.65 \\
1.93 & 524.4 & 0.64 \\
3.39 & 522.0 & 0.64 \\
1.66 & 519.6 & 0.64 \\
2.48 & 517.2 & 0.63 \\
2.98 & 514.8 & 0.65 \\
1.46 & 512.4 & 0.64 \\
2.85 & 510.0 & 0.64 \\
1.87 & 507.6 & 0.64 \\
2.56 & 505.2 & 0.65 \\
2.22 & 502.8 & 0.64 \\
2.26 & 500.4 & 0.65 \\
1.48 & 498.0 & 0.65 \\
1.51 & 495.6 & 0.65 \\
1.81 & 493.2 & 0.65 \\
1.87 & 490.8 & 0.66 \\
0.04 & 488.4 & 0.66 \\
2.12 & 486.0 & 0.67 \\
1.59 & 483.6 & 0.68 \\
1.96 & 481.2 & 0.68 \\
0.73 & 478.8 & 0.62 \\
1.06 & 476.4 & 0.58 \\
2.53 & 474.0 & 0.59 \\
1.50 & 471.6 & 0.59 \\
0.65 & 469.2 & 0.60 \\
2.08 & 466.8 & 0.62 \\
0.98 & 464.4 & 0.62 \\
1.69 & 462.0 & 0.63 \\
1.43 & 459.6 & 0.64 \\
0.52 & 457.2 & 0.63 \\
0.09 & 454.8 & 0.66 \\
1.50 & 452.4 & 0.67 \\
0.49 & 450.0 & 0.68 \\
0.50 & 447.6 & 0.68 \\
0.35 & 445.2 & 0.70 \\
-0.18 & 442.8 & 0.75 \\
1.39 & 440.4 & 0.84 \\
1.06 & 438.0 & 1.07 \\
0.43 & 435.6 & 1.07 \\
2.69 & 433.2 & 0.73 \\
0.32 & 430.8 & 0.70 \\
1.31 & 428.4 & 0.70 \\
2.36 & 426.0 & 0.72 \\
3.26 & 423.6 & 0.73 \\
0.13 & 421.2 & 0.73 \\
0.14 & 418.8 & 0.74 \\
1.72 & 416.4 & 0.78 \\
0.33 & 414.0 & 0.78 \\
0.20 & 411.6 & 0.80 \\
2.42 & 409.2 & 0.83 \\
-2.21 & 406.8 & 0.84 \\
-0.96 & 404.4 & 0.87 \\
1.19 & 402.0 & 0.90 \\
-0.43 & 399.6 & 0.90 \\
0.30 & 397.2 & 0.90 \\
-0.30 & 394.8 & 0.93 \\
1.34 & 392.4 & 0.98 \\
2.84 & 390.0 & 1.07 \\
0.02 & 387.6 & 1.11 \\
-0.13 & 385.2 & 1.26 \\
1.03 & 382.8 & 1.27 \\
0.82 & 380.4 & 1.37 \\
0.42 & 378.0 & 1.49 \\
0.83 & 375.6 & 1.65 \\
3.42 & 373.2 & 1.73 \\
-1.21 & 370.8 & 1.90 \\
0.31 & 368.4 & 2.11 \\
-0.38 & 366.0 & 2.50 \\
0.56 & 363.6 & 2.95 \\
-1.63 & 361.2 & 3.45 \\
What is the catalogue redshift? 0.60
